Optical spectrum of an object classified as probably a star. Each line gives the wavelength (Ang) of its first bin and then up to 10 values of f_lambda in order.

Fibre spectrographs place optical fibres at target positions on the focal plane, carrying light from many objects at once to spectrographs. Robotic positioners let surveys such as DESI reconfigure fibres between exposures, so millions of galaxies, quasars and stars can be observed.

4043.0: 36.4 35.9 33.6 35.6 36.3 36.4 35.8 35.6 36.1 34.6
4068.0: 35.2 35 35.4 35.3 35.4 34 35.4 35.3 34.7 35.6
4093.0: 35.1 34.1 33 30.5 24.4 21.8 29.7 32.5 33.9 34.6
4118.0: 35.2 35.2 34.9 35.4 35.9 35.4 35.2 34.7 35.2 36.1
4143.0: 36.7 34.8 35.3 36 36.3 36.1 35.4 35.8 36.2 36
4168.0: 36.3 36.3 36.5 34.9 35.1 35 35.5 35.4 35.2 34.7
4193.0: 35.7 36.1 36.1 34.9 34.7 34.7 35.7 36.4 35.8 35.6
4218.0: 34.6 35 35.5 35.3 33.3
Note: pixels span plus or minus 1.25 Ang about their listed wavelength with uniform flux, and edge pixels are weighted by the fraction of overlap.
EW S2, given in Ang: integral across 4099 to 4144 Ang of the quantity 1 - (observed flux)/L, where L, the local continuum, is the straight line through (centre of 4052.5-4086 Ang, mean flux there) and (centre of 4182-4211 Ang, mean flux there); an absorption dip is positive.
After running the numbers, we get 2.8 Ang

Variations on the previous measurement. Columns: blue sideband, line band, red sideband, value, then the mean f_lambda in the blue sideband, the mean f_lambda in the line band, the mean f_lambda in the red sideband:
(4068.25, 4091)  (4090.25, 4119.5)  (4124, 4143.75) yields 3.1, 35.1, 31.6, 35.5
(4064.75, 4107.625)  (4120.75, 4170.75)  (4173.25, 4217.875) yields -1.9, 33.1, 35.7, 35.4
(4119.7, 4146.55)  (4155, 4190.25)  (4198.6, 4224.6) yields -0.3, 35.4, 35.7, 35.3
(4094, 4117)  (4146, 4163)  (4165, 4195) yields -1.0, 30.6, 35.8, 35.6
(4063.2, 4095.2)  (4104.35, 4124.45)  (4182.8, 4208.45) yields 1.6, 35.1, 32.3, 35.3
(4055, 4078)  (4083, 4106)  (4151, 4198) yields 2.2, 35.5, 32.1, 35.7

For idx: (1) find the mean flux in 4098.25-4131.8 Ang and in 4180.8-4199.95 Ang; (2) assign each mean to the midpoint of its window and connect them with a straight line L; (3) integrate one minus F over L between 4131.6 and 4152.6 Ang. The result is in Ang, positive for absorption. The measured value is -1.3 Ang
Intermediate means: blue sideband 32.3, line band 35.5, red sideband 35.5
